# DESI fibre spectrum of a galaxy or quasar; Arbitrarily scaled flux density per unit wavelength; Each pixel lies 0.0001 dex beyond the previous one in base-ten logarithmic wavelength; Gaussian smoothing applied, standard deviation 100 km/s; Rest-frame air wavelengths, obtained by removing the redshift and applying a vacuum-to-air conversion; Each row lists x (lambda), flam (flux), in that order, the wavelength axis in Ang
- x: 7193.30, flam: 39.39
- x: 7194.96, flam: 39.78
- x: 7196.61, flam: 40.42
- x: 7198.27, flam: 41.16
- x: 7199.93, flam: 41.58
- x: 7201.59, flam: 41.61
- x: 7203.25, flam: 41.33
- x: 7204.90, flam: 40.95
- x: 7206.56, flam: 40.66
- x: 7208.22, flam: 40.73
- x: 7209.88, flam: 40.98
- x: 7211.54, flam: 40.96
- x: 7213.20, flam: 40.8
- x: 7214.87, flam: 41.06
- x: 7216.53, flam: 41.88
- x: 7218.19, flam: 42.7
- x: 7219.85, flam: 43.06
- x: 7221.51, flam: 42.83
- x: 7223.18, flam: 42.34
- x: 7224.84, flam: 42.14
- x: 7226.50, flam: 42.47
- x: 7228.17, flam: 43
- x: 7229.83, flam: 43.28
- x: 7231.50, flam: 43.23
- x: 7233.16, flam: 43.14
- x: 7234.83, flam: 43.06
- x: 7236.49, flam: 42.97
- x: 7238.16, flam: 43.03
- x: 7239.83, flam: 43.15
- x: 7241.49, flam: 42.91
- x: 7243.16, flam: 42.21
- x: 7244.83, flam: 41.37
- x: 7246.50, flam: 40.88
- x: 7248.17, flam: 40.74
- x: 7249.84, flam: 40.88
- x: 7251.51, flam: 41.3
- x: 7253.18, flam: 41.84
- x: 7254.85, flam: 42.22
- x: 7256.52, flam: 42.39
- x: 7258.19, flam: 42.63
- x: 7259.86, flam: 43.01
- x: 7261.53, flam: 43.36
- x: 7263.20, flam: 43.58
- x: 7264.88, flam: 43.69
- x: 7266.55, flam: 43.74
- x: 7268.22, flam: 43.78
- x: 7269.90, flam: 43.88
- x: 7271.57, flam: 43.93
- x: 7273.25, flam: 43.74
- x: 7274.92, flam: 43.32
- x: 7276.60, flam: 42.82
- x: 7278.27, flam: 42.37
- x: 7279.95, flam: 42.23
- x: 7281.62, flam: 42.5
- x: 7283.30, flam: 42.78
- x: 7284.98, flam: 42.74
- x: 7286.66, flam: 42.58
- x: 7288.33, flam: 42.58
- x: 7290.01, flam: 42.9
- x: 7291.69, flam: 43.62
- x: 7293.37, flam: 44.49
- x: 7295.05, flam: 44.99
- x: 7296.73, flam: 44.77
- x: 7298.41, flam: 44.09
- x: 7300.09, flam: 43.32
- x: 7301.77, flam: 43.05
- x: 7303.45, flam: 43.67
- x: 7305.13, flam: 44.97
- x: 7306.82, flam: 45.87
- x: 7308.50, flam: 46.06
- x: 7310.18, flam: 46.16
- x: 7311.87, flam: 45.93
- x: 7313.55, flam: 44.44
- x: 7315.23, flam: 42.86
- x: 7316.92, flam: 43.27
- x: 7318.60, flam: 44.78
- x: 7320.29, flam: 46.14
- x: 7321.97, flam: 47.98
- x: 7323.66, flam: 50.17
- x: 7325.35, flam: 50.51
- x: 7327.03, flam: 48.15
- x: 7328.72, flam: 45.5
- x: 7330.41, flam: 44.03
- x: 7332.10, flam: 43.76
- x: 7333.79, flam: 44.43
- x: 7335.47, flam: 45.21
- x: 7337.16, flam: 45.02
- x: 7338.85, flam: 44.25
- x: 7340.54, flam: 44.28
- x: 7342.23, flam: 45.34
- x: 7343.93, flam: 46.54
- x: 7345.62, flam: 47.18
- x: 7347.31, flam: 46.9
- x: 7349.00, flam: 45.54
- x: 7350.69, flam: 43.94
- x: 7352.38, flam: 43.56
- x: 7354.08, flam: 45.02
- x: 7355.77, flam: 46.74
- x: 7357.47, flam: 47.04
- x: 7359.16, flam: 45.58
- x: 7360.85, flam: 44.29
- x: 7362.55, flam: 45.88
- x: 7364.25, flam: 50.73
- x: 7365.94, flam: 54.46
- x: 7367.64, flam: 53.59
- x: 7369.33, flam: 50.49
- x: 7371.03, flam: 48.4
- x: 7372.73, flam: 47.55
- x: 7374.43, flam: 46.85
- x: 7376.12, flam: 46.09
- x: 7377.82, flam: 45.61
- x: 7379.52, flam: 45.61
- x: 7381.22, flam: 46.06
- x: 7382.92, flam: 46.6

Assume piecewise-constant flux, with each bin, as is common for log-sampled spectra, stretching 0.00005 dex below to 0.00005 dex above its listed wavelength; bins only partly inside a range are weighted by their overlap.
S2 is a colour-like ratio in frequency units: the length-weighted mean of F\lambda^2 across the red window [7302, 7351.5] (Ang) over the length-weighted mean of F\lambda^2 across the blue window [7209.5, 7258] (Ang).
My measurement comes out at 1.11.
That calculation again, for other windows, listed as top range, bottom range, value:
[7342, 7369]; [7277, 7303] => 1.11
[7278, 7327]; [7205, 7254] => 1.08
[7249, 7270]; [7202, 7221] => 1.05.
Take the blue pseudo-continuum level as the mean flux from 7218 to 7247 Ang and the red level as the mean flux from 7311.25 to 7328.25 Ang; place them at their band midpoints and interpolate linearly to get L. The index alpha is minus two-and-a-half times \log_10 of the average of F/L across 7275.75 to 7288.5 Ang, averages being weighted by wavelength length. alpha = 0.055 mag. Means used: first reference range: 42.7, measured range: 42.6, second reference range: 46.4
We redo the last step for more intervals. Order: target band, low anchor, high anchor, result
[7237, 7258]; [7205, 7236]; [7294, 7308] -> 0.02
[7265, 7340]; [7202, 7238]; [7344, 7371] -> 0.02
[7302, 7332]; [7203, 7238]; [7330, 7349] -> -0.03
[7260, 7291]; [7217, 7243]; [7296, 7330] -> 0.03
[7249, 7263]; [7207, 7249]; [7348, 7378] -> 0.02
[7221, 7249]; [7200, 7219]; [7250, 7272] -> -0.01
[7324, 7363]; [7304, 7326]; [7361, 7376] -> 0.05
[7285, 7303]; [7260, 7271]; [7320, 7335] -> 0.04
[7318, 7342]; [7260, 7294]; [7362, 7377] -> 0.02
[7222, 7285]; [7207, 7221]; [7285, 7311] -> 0.00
